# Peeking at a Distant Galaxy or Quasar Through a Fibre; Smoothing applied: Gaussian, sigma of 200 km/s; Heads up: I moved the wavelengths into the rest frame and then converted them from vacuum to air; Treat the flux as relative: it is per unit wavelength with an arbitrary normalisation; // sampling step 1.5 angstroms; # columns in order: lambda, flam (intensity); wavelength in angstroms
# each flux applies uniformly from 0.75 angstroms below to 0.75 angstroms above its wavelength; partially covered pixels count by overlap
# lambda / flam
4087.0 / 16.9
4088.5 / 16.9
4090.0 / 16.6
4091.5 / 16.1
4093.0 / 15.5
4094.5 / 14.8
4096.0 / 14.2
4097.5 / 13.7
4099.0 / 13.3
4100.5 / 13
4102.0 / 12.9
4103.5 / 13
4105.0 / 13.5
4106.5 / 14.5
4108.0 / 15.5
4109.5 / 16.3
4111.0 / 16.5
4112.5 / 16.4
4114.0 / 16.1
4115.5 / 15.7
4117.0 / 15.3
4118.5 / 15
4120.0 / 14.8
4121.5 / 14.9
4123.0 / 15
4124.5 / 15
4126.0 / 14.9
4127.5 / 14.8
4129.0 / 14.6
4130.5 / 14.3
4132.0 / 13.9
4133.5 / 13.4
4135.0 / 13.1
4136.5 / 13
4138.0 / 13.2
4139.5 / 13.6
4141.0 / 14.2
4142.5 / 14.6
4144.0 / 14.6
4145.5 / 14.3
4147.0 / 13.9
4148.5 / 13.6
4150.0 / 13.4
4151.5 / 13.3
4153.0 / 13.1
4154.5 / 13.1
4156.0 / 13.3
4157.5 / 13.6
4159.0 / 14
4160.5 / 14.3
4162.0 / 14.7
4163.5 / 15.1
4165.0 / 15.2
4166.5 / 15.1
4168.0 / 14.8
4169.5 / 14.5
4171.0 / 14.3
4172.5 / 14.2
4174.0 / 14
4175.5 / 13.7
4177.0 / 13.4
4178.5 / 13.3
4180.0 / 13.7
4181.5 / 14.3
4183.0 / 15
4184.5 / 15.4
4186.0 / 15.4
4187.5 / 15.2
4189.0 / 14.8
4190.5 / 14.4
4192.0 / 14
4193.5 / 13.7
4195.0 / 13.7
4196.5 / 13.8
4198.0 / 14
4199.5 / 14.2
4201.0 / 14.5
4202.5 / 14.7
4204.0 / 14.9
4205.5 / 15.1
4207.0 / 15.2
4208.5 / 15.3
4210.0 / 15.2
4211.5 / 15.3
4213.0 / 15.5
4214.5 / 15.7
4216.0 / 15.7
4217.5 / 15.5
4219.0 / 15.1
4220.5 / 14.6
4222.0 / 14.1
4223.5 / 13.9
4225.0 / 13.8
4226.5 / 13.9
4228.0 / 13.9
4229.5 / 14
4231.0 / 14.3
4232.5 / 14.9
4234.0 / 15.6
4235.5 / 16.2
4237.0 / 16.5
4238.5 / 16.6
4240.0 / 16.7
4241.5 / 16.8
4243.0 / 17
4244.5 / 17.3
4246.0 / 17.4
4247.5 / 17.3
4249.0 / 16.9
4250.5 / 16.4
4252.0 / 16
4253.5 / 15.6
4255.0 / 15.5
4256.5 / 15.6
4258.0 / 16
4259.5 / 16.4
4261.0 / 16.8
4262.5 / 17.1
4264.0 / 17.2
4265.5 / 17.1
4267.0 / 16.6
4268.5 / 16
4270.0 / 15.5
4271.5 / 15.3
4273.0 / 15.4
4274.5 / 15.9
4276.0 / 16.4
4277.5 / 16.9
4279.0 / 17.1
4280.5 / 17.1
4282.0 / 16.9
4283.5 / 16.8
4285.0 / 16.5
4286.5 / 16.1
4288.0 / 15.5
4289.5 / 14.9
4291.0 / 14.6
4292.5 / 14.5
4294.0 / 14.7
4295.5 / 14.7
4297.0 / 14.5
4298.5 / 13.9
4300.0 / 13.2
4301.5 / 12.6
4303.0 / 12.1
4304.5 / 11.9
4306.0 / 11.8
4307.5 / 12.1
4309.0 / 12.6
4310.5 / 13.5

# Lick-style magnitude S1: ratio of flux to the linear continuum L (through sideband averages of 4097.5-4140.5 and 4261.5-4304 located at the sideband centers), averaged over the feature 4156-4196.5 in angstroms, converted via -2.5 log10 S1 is 0.036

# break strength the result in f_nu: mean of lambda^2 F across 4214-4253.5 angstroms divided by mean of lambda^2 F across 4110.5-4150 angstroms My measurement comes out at 1.13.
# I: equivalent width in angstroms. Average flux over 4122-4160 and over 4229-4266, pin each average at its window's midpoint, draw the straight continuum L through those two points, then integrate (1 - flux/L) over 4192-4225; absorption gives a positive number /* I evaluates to 1.5 angstroms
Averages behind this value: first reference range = 13.9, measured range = 14.7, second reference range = 16.3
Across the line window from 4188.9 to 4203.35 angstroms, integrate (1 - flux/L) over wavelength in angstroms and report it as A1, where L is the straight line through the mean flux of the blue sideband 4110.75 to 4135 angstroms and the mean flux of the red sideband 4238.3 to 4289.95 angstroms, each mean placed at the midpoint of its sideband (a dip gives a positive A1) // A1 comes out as 1.4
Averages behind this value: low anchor 14.9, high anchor 16.4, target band 14.2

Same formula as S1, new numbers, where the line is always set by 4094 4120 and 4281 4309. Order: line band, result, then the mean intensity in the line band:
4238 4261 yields -0.15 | 16.5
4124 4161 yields 0.06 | 13.9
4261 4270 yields -0.16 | 16.7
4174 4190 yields 0.01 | 14.4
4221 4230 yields 0.04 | 14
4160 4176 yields 0.00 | 14.6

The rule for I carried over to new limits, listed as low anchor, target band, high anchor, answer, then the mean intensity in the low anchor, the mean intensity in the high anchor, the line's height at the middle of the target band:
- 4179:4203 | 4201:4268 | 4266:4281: -1.4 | 14.4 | 16.2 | 15.4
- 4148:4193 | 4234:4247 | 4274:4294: -1.2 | 14.2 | 16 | 15.3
